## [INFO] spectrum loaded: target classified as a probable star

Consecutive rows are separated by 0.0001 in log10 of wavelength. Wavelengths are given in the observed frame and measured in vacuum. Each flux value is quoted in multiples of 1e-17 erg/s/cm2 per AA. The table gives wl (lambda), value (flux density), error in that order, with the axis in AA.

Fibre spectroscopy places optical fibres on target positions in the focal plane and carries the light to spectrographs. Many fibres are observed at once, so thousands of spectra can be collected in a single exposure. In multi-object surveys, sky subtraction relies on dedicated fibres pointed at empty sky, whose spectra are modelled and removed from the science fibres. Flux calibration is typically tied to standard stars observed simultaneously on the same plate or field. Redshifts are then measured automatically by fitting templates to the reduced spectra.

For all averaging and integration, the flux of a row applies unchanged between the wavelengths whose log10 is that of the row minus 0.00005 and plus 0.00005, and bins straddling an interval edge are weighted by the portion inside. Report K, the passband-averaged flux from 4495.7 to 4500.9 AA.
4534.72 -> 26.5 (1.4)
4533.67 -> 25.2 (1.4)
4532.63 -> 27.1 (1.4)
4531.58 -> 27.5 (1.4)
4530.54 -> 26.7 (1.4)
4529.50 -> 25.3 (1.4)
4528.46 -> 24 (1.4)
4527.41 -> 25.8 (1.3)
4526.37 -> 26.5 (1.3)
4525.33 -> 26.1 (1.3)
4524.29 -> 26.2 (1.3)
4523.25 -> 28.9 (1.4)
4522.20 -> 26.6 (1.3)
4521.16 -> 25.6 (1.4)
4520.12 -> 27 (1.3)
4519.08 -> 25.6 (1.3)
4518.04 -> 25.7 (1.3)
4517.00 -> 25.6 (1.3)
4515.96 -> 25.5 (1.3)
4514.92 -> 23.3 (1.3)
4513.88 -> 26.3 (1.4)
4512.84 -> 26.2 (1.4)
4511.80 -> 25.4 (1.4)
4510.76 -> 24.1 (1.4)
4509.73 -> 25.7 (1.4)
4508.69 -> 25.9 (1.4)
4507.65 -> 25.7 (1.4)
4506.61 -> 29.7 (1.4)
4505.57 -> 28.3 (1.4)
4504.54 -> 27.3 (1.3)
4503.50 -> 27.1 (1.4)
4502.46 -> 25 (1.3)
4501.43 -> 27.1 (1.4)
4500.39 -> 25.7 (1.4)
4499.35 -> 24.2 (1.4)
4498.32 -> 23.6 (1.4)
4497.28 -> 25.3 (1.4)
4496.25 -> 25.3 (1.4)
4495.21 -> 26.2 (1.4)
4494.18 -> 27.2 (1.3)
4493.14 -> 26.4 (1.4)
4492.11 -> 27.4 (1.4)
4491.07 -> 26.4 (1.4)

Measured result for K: 24.8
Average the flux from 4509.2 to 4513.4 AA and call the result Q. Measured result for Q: 25.4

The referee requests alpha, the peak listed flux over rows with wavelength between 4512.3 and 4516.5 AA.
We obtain 26.3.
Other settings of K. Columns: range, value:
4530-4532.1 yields 27.2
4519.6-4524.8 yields 26.8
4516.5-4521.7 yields 25.9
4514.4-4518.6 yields 25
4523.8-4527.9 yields 26.2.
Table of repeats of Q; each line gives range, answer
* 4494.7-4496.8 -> 25.7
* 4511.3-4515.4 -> 25.3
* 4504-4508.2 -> 27.7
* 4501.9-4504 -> 26.1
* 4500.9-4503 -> 26.1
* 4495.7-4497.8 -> 25.3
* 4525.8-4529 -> 25.4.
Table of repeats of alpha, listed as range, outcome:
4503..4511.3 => 29.7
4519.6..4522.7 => 27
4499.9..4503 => 27.1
